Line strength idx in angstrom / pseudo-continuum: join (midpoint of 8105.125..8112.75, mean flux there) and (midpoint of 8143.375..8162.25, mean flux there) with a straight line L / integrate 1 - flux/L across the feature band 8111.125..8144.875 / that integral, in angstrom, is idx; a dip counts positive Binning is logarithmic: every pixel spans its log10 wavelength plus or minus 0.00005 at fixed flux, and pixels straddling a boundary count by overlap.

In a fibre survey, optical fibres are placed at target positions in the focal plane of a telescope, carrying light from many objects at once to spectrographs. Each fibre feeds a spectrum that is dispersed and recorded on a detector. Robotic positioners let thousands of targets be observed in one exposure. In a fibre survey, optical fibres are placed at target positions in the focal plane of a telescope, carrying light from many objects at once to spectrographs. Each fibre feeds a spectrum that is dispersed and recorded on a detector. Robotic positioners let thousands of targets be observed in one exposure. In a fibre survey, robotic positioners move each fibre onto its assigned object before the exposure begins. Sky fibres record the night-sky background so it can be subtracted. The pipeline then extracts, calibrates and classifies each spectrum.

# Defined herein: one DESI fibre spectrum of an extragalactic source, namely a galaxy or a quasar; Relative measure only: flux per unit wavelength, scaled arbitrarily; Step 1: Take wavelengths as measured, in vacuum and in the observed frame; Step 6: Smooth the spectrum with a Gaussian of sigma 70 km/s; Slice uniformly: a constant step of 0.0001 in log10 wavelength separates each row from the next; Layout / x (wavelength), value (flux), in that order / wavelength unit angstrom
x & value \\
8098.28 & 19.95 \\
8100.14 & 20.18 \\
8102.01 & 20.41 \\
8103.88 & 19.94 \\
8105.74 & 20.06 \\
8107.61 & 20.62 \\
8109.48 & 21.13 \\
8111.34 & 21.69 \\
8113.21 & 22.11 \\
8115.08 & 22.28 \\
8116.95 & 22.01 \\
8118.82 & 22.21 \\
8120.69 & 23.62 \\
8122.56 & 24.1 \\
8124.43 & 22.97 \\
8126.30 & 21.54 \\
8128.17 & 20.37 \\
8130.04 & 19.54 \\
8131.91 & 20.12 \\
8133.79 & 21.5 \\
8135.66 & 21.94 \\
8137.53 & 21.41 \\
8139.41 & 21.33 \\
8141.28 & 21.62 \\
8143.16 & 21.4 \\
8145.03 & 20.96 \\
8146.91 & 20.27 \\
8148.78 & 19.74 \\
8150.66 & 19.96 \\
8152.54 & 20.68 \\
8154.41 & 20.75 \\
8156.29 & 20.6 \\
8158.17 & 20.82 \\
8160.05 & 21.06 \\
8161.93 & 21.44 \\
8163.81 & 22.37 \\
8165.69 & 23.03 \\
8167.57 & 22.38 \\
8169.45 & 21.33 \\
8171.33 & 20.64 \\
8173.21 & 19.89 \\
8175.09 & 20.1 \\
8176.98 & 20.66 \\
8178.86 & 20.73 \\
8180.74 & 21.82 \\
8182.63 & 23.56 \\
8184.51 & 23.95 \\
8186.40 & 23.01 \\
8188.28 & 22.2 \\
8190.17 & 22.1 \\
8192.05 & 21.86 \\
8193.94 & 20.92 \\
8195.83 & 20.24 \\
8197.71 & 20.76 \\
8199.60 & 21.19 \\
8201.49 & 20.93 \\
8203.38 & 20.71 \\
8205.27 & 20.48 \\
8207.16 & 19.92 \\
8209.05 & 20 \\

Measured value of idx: -1.5 angstrom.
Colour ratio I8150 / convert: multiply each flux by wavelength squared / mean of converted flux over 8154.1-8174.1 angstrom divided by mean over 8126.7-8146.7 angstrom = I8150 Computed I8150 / 1.02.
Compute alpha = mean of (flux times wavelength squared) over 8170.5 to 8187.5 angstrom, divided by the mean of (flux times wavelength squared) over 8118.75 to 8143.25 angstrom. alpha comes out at 1.0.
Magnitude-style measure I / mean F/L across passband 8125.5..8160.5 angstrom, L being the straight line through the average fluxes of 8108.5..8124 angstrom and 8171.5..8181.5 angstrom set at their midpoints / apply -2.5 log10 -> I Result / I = 0.041 mag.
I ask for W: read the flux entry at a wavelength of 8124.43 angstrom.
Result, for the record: 22.97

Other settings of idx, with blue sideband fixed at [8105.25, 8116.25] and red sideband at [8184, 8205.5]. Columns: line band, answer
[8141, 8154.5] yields 0.5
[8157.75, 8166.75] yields -0.1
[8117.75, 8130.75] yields -0.4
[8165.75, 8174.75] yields 0.1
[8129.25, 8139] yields 0.2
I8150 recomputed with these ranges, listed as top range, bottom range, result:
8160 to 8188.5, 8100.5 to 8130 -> 1.02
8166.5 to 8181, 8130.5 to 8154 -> 1.01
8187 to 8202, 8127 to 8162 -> 1.04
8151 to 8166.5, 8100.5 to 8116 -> 1.03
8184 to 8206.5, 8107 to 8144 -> 1.01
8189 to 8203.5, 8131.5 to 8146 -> 1.01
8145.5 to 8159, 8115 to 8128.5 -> 0.91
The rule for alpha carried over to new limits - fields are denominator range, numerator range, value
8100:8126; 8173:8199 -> 1.01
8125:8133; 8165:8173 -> 1.06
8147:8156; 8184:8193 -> 1.12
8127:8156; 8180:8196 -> 1.08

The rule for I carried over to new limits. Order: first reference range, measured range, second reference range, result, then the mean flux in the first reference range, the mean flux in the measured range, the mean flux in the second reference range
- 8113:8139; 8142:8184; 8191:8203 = 0.013 mag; 21.8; 21.1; 21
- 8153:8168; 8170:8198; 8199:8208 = -0.025 mag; 21.5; 21.5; 20.6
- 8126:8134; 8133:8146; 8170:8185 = -0.042 mag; 20.5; 21.4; 21.3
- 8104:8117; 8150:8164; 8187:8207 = 0.015 mag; 21.3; 20.9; 21.1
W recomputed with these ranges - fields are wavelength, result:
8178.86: 20.73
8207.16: 19.92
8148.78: 19.74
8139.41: 21.33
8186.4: 23.01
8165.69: 23.03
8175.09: 20.1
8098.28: 19.95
